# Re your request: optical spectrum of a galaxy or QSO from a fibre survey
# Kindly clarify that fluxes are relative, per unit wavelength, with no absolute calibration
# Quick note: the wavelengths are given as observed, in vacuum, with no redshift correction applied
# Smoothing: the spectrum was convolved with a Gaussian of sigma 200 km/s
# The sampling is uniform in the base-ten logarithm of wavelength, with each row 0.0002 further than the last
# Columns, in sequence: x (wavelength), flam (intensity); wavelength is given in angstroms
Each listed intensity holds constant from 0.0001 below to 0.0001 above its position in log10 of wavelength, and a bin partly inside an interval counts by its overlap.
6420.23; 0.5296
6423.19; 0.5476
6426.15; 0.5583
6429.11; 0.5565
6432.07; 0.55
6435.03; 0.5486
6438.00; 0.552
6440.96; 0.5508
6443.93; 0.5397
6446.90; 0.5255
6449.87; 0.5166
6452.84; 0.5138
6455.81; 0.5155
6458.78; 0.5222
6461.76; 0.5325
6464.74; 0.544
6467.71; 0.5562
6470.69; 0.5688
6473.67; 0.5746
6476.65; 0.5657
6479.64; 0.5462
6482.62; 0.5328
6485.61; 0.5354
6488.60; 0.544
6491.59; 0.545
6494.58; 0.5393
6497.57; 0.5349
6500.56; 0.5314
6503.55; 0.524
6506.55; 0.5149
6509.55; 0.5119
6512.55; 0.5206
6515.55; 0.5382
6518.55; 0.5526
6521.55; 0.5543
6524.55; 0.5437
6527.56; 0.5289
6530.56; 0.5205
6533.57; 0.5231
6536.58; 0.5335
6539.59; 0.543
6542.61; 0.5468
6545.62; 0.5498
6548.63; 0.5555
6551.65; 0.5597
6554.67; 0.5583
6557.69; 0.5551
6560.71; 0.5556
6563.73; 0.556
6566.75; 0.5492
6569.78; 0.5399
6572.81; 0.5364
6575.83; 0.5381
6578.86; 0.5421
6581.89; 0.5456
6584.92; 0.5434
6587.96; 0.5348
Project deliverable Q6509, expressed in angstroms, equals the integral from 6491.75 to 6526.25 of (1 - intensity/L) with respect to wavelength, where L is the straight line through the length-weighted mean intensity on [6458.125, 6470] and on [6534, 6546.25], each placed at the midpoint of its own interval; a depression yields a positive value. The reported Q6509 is 0.5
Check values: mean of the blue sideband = 0.542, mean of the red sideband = 0.541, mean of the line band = 0.534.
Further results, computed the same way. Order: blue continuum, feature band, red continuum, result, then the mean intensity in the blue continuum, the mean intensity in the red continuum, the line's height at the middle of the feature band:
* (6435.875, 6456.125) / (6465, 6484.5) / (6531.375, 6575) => -0.7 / 0.532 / 0.547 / 0.536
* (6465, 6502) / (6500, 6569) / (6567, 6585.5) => 0.5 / 0.548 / 0.541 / 0.544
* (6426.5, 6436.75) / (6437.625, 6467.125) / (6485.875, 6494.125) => 0.9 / 0.552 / 0.542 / 0.549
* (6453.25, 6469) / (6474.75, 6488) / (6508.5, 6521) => -0.3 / 0.533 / 0.533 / 0.533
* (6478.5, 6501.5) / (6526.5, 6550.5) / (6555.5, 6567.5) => 0.5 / 0.539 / 0.555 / 0.55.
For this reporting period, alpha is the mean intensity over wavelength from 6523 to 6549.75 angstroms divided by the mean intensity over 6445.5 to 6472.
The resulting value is 1.0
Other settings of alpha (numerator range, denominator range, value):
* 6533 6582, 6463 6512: 1.01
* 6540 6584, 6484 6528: 1.03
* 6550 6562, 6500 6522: 1.05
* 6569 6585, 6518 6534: 1.01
